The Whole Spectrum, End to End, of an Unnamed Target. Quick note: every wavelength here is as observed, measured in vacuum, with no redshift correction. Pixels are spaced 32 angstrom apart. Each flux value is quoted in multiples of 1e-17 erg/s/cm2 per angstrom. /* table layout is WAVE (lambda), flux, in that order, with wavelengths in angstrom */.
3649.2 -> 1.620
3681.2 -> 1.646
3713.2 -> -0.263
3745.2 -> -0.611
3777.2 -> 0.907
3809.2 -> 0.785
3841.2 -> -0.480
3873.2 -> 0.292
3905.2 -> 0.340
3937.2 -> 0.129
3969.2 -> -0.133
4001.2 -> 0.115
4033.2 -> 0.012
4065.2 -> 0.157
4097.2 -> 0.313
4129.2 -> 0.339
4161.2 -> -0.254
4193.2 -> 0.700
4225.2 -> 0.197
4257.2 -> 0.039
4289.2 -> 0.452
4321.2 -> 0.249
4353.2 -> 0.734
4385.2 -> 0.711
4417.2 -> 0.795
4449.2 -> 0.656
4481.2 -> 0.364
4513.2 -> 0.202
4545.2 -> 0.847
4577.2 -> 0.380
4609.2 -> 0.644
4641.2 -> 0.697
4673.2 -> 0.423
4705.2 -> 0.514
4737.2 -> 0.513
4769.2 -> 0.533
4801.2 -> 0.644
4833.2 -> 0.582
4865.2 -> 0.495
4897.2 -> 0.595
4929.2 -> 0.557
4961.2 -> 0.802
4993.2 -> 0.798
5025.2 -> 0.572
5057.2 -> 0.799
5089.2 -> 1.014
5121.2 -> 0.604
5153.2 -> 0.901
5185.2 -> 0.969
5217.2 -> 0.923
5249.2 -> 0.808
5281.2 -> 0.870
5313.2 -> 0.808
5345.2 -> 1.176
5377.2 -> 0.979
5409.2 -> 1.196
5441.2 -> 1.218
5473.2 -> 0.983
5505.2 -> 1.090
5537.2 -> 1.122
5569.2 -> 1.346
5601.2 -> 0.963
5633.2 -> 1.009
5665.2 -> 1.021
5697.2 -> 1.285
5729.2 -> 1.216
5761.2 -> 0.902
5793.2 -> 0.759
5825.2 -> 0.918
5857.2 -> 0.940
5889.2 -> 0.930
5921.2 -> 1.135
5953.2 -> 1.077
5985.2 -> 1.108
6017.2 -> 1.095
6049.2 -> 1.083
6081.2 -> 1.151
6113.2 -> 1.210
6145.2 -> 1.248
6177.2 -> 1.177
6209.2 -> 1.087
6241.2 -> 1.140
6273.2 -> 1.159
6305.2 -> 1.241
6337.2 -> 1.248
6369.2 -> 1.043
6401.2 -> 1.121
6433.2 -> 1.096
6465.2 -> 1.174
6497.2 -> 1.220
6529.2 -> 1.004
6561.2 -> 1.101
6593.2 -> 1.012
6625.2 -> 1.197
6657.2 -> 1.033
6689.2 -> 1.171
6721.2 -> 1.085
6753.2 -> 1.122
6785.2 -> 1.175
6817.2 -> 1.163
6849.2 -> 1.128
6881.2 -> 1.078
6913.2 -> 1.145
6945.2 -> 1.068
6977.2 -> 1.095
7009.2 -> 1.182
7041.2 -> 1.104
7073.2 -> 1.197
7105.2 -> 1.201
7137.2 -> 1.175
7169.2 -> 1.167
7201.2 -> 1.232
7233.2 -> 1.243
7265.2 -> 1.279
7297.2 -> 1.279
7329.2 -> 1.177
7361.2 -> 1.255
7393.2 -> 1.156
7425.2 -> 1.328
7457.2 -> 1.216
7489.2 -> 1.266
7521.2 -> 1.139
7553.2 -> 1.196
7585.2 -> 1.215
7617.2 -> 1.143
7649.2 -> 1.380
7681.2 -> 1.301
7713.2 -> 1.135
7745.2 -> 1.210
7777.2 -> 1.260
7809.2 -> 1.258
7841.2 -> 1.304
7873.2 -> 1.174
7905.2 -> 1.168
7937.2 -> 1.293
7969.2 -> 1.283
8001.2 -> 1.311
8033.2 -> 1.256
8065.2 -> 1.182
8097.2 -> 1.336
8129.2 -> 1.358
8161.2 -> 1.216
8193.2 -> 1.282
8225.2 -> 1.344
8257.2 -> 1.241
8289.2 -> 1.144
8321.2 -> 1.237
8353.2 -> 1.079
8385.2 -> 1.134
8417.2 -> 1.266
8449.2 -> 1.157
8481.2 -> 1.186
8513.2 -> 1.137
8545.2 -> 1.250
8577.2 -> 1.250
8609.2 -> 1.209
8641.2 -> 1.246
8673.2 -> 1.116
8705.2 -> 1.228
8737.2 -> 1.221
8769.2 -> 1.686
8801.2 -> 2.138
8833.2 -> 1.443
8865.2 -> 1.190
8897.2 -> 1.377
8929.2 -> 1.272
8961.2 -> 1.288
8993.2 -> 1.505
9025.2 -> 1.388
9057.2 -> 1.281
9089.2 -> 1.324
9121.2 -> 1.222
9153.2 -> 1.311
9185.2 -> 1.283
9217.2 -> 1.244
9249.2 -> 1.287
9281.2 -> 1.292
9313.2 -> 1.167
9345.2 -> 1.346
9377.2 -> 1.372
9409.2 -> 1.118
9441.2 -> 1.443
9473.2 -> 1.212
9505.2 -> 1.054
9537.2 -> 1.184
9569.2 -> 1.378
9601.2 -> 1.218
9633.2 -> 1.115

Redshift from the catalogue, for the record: 0.34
